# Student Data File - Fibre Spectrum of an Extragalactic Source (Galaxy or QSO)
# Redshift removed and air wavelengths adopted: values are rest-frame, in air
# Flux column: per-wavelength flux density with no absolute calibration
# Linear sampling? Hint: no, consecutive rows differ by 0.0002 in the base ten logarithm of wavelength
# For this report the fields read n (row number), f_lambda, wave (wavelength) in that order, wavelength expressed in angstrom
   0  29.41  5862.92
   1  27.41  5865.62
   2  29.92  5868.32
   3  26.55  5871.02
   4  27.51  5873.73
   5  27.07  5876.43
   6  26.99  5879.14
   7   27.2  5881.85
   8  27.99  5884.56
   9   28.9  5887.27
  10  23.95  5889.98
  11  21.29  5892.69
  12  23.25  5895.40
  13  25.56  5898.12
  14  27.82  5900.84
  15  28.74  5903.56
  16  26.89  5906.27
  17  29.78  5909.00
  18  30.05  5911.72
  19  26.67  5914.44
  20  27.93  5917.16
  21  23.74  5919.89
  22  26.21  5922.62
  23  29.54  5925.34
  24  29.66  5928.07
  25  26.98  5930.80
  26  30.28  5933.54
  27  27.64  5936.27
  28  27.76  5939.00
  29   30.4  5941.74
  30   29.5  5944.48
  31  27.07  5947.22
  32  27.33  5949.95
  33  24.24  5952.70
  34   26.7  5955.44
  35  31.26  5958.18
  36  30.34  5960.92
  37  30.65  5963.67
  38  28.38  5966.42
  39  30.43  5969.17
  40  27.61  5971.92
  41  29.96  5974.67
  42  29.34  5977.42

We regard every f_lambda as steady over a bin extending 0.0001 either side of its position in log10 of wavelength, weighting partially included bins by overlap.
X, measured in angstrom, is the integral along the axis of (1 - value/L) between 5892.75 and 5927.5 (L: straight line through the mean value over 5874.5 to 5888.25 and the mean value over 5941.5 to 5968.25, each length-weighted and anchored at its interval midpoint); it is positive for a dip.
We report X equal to 1.2 angstrom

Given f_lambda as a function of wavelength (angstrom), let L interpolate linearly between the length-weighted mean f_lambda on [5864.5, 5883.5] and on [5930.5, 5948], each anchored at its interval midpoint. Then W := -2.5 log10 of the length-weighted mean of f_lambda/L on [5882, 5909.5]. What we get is 0.06 mag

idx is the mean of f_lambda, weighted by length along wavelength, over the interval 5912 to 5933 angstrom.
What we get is 27.5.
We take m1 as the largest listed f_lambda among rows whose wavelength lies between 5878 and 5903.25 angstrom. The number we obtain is 28.9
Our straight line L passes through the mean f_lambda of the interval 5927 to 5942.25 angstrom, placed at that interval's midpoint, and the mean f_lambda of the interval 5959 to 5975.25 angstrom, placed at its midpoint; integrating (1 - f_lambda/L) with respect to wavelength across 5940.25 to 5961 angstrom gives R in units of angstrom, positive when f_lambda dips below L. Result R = 0.6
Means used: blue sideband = 28.7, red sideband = 29.6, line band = 28.2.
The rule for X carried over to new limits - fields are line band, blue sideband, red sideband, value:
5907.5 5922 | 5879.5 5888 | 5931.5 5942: 0.41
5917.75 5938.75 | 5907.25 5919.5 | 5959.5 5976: 0.60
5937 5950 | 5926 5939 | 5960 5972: 0.20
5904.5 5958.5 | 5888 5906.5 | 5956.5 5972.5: -0.61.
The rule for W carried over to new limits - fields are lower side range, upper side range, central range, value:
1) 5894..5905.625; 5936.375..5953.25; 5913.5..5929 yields -0.01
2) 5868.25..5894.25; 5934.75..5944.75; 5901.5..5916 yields -0.03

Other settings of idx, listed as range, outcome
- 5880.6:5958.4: 27.3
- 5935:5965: 28.4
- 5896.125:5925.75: 27.4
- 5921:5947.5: 28.5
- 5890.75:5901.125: 24.1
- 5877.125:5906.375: 26.2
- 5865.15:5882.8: 27.5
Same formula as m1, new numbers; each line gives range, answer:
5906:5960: 31.26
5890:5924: 30.05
